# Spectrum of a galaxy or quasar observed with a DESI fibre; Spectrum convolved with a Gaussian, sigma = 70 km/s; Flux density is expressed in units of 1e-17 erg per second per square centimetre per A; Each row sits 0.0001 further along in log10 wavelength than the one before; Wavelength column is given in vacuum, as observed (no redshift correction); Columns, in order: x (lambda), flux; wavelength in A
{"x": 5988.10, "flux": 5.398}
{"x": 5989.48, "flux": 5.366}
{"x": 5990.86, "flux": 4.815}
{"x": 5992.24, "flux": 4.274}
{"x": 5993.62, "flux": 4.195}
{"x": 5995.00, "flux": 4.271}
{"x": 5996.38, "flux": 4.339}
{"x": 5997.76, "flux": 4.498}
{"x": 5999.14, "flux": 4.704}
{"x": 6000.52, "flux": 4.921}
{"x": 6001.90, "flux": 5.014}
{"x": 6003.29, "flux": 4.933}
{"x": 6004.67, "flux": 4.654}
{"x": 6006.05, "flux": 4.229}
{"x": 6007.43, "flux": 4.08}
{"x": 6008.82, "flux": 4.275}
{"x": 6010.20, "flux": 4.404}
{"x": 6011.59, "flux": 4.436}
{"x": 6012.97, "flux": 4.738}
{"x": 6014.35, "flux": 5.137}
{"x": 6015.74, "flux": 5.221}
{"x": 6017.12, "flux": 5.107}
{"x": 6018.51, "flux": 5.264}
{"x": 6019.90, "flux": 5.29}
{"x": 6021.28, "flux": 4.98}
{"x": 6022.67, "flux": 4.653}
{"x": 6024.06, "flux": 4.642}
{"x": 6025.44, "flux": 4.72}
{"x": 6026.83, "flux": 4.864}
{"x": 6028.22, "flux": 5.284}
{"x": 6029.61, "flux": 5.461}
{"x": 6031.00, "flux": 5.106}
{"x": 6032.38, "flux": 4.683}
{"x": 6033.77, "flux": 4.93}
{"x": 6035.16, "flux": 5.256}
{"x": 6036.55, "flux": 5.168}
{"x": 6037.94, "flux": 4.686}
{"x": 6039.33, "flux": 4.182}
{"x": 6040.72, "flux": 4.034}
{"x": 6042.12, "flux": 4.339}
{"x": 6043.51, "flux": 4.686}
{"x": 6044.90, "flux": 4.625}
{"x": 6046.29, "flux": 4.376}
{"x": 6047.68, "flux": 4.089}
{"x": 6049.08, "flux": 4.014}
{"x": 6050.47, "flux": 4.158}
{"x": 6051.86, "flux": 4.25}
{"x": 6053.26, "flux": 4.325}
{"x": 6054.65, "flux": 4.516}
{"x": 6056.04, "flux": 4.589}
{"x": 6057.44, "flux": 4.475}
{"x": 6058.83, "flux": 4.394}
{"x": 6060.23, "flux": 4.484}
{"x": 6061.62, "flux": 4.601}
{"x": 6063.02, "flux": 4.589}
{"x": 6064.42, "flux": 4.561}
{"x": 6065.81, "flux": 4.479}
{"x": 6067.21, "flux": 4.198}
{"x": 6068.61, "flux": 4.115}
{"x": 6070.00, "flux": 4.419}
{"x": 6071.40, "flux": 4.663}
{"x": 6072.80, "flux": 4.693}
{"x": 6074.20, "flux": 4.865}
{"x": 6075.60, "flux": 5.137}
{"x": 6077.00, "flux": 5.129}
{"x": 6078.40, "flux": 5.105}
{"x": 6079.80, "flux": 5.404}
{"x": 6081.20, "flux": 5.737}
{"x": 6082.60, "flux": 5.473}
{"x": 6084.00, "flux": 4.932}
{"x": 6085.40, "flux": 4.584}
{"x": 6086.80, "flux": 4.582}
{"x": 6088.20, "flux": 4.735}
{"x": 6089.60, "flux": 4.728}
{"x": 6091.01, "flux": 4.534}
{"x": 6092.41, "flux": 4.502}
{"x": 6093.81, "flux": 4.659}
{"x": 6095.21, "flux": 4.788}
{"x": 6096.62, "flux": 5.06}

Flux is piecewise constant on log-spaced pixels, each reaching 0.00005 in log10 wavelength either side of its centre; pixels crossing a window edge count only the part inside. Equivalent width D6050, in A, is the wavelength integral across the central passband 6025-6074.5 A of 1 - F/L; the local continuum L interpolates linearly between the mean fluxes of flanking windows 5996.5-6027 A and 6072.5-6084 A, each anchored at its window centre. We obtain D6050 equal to 4.2 A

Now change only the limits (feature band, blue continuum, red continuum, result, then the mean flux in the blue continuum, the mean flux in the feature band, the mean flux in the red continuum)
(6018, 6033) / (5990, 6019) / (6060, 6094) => -1.0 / 4.64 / 4.99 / 4.76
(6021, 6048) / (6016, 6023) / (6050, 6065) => 0.5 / 5.09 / 4.74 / 4.45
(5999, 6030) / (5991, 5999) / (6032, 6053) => -2.8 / 4.38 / 4.82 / 4.49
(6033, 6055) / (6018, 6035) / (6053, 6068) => 1.2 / 5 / 4.48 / 4.48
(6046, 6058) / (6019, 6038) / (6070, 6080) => 1.6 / 4.99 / 4.31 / 4.93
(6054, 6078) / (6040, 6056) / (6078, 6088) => 0.7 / 4.32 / 4.59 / 5.1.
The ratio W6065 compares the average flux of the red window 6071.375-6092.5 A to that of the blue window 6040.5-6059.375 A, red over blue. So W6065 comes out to 1.1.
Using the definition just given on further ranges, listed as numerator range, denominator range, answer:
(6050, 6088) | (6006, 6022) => 0.98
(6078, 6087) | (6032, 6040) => 1.07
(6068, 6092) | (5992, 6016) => 1.07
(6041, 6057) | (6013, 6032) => 0.86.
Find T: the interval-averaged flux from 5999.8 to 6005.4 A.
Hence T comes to 4.88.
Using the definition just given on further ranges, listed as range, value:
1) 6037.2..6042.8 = 4.31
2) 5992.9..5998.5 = 4.33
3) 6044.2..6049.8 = 4.28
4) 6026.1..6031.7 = 5.18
